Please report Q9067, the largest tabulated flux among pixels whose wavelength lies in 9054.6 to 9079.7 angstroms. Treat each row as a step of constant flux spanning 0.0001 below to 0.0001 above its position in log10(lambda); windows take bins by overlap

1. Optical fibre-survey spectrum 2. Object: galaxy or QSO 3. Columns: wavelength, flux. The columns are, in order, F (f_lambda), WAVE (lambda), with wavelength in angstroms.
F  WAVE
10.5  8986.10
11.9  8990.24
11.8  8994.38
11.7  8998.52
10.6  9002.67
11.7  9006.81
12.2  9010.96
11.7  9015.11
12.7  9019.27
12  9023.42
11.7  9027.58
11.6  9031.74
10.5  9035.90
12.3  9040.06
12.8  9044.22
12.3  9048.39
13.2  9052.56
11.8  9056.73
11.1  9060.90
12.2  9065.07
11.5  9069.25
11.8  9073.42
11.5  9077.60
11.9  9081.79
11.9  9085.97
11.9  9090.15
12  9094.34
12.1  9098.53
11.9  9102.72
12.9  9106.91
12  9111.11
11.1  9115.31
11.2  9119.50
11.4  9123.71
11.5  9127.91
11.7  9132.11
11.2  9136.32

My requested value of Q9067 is 12.2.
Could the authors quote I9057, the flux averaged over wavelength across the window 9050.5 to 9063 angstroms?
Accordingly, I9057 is 12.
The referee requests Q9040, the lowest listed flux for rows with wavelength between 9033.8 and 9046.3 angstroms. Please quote 10.5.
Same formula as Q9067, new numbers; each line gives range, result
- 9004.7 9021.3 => 12.7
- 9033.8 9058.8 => 13.2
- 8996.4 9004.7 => 11.7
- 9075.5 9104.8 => 12.1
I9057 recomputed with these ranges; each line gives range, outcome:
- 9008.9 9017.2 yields 11.9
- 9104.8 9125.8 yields 11.7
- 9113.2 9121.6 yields 11.2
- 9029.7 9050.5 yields 11.9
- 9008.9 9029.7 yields 12.1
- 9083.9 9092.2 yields 11.9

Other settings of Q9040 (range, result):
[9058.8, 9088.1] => 11.1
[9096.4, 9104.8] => 11.9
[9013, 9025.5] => 11.7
